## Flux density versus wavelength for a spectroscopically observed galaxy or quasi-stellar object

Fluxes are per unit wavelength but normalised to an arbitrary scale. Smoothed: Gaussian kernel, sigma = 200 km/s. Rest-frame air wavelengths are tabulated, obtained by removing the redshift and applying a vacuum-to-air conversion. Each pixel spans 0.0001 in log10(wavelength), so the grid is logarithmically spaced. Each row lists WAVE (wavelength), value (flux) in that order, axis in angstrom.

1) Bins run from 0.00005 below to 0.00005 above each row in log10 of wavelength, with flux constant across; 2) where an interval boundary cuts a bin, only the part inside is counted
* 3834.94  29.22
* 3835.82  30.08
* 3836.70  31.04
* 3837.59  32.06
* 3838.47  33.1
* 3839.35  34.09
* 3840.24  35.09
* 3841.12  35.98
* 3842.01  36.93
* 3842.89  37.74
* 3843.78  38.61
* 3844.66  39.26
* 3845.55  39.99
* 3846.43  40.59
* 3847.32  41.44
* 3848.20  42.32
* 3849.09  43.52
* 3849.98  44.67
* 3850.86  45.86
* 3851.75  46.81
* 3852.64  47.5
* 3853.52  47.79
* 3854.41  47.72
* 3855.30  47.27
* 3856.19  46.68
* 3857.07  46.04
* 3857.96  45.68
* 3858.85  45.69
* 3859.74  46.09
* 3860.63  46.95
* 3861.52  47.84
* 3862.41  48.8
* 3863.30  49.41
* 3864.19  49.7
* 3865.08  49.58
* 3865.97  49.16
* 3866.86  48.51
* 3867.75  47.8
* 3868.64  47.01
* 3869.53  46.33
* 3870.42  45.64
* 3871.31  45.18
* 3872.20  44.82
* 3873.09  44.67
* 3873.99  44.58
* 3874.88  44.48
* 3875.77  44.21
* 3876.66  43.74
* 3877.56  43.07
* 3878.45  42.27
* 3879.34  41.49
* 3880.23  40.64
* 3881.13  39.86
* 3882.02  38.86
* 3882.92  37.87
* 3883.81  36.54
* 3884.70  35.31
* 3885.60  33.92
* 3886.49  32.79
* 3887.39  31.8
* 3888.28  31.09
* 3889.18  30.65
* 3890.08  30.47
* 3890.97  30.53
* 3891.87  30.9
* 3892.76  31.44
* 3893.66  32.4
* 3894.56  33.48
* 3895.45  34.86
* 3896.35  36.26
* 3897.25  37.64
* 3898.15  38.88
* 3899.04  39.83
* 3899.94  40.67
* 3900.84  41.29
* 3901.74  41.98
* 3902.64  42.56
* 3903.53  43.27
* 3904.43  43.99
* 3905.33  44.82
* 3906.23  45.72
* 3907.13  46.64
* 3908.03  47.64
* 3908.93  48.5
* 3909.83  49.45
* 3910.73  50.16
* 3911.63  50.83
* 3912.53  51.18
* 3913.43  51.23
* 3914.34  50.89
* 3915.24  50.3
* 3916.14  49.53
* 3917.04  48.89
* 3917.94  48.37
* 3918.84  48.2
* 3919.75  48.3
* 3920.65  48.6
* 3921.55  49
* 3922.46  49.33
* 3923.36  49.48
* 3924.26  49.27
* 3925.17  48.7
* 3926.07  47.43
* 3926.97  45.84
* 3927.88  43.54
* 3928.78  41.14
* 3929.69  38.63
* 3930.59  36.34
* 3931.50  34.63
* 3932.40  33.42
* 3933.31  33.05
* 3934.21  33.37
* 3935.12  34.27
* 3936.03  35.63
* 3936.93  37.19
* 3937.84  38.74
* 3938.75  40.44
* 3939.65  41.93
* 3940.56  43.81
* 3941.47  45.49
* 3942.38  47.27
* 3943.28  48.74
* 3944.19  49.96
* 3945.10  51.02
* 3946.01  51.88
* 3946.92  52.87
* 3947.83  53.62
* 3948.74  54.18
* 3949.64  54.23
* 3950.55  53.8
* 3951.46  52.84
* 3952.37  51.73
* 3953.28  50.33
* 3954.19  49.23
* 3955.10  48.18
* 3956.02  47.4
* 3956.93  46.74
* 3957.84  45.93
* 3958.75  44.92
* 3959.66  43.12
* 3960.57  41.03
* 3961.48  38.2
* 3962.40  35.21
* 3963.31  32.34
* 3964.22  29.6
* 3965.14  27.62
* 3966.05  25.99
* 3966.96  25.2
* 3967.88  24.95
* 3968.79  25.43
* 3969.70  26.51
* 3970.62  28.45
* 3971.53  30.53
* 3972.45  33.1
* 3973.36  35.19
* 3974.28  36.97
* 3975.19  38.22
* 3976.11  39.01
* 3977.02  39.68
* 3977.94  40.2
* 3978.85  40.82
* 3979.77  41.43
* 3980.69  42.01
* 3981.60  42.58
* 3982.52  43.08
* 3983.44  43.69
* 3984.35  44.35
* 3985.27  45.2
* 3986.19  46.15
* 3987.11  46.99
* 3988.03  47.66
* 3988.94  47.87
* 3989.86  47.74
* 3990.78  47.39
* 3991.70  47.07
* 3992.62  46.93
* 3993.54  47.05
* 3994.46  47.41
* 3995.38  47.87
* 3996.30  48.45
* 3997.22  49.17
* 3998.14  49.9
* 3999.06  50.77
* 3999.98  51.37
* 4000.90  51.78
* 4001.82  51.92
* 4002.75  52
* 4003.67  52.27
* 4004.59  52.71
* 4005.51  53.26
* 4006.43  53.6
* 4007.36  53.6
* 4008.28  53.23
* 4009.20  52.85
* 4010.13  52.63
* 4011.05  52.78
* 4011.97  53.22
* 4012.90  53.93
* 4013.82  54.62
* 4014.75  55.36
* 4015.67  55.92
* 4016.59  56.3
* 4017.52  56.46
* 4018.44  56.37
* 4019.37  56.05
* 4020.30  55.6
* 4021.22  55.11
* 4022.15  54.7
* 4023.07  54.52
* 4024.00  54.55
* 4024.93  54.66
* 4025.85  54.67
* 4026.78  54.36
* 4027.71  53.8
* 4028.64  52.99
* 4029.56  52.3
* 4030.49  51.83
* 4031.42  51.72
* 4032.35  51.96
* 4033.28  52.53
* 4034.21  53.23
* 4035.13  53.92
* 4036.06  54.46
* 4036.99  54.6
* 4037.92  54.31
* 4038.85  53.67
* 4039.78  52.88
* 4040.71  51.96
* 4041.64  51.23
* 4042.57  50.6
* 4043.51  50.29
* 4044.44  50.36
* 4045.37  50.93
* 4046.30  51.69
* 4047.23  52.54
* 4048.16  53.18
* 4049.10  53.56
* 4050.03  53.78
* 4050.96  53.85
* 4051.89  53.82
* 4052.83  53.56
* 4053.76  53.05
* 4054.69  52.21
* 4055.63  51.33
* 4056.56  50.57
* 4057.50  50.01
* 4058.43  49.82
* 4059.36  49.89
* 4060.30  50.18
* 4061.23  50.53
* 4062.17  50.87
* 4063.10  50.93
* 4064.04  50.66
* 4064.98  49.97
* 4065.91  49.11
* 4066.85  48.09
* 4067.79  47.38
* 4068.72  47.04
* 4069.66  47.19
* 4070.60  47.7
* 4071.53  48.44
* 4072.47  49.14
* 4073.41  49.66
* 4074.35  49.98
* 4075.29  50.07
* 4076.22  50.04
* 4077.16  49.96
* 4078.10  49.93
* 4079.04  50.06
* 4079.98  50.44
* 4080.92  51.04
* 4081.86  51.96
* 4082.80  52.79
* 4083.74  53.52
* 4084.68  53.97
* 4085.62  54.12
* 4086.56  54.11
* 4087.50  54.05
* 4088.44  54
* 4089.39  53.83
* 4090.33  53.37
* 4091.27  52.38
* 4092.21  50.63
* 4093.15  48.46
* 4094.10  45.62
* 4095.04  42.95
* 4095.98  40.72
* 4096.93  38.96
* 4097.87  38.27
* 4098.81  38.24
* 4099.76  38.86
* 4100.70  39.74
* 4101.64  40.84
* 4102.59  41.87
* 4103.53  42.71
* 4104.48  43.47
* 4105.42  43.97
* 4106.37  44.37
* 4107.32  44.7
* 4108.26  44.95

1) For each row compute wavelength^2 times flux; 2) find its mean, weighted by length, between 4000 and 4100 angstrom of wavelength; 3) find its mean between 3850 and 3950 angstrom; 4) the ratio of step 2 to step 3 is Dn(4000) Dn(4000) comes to 1.27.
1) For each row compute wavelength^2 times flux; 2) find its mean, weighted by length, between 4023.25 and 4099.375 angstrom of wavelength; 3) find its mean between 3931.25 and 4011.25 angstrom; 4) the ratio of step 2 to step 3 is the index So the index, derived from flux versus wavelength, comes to 1.21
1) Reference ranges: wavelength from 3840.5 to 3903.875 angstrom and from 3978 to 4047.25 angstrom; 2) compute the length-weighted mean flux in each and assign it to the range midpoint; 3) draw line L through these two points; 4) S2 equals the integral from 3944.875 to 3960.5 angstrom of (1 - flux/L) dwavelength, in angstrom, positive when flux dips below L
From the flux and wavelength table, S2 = -0.97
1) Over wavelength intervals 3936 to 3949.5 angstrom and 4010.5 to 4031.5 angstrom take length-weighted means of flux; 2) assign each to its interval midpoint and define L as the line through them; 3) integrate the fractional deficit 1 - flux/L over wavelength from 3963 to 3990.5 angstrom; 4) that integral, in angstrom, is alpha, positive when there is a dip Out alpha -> 7.03 angstrom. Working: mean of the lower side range 46.7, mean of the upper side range 54.5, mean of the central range 37.4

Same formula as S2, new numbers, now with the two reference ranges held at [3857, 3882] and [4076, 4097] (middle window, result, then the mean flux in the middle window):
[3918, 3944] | 2.34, 42.7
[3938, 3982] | 5.70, 41.4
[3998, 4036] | -3.63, 53.6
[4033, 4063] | -1.53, 52.2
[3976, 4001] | 1.25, 45.9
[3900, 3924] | -0.55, 47.6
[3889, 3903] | 3.11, 35.9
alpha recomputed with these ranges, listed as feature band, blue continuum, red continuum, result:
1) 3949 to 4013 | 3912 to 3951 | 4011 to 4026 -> 8.7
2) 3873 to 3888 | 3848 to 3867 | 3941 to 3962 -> 2.5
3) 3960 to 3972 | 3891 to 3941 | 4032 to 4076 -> 4.1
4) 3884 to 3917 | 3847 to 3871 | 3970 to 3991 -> 3.0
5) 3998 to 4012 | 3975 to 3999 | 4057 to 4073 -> -1.9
